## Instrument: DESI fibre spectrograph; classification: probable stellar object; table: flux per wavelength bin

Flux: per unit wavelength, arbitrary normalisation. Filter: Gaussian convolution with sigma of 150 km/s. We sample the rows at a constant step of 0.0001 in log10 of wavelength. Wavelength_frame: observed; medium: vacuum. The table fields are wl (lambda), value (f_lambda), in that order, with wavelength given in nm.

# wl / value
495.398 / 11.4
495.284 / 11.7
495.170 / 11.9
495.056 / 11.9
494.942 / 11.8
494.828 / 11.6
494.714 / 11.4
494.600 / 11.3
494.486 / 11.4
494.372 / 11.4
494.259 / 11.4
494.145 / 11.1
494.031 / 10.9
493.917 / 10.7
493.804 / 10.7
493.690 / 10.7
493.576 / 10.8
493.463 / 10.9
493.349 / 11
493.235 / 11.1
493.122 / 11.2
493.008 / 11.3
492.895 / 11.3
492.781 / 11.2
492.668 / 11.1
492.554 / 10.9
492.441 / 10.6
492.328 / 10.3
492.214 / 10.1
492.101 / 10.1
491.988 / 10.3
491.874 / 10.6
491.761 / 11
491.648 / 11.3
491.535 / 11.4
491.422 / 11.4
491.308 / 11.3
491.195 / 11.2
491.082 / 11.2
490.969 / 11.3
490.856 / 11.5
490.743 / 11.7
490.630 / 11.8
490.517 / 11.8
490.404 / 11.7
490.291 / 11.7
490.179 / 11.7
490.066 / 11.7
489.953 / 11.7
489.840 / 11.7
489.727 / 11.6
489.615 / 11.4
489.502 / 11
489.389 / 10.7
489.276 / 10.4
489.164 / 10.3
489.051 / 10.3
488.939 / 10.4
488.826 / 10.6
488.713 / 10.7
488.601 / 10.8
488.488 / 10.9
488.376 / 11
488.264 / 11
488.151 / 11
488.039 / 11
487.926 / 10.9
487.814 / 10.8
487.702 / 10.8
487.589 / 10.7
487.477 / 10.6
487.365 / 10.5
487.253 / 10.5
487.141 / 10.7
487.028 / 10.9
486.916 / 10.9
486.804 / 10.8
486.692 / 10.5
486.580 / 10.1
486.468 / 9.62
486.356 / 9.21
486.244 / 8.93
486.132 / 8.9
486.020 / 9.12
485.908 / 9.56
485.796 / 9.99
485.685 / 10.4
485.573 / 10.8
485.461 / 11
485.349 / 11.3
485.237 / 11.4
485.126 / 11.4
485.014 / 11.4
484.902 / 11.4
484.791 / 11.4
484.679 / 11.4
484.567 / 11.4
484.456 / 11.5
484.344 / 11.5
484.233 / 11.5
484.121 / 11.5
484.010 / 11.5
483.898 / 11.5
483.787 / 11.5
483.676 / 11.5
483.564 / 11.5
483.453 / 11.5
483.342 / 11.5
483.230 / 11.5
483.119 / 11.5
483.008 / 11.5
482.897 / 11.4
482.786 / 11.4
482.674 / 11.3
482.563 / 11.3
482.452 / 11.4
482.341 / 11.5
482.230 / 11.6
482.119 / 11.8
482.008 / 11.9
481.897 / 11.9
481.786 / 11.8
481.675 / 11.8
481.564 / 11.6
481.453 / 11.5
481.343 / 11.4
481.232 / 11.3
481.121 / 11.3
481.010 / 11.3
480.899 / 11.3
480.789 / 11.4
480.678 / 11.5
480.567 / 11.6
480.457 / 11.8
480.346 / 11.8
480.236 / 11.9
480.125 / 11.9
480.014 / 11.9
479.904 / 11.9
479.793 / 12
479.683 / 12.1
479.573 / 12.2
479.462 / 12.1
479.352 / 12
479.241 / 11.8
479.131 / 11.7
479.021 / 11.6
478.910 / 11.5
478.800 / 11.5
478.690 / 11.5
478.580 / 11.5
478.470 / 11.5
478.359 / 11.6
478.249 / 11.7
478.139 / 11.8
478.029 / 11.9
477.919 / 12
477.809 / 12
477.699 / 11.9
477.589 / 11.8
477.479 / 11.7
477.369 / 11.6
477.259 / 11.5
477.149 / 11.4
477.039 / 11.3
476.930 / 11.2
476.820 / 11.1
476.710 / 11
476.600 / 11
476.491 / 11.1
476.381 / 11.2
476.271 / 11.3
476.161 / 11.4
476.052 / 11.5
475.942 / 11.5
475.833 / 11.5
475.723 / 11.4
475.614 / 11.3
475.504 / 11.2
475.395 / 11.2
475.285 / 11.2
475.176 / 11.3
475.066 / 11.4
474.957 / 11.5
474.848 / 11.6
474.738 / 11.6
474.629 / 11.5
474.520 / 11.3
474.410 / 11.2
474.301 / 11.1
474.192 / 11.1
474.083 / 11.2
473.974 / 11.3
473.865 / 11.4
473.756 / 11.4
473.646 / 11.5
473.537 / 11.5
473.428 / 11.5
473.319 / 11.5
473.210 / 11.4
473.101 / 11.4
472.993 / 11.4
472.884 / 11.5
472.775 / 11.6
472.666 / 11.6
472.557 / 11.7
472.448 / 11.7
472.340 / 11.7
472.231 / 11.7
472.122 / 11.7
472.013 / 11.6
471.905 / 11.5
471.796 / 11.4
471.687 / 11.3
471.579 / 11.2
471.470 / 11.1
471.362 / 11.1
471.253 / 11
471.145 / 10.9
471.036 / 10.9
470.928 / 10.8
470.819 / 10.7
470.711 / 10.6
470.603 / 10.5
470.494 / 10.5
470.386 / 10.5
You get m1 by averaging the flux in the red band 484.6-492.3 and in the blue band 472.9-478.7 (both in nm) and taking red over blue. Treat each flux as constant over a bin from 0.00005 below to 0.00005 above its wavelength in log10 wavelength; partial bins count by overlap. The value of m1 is 0.95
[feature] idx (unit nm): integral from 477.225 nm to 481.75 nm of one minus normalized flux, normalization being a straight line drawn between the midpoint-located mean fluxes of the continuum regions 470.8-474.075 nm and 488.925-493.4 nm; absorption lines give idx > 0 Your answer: -0.17 nm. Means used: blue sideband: 11.4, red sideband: 11.1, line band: 11.7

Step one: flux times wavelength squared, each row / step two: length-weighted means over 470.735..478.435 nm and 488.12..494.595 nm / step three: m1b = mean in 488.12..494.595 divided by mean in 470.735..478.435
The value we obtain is 1.04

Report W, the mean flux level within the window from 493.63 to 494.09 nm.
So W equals 10.7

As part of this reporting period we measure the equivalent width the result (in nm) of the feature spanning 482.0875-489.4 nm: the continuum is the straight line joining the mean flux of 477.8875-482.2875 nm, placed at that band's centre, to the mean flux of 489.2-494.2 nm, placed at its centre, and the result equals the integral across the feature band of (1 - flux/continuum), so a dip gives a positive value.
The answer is 0.34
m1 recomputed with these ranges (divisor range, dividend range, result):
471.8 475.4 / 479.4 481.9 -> 1.02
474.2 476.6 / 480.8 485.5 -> 1.01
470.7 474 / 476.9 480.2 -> 1.03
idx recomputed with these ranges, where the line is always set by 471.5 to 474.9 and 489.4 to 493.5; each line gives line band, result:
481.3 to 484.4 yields -0.062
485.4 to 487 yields 0.179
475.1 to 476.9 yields 0.023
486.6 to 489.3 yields 0.129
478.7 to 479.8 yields -0.045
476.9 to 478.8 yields -0.043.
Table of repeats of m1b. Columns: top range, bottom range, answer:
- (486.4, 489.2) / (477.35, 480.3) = 0.94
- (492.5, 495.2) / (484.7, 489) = 1.09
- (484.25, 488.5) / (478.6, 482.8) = 0.94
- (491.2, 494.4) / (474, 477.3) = 1.04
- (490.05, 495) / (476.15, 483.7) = 1.01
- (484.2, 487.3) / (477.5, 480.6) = 0.92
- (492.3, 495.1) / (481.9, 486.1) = 1.03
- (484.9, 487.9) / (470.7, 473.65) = 0.98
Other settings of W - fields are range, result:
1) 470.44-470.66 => 10.5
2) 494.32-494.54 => 11.4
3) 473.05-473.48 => 11.4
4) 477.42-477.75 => 11.8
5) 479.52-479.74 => 12.2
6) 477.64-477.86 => 11.9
